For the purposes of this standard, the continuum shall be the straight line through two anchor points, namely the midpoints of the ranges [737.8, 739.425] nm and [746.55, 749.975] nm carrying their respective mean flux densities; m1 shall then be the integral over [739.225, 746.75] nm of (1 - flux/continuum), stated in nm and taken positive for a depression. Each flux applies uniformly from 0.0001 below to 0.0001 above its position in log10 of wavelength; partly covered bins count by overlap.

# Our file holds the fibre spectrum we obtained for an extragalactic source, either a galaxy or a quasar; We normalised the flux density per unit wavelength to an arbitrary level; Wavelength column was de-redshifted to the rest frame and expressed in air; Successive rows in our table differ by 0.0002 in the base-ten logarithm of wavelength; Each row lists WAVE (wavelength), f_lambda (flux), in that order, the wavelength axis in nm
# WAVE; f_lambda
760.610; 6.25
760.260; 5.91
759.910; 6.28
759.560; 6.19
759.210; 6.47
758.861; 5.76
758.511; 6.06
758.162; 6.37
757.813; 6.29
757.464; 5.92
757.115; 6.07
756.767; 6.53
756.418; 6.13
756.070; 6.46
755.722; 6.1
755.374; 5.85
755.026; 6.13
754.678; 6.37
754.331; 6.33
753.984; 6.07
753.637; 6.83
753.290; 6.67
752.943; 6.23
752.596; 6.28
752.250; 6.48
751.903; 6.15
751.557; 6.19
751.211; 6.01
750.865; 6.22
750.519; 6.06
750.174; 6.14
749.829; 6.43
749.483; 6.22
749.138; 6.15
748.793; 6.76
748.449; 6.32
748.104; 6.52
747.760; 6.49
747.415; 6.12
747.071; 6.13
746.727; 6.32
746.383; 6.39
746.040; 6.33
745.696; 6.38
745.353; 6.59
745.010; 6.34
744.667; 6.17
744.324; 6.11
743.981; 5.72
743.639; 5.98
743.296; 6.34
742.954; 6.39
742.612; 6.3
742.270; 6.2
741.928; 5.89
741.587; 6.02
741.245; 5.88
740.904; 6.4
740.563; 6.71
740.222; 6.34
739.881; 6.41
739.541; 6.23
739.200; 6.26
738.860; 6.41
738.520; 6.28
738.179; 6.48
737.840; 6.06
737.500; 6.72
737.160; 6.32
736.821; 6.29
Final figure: 0.10 nm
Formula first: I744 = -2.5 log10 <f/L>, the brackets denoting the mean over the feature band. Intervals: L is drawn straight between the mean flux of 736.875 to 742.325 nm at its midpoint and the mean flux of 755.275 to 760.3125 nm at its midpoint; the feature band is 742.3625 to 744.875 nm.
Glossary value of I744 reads 0.02 mag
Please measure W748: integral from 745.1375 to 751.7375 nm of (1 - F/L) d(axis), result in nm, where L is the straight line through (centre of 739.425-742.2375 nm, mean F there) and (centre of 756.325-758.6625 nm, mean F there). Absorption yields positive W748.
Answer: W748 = -0.09 nm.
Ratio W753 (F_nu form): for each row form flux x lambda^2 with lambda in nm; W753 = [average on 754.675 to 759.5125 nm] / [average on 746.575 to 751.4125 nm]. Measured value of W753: 1.00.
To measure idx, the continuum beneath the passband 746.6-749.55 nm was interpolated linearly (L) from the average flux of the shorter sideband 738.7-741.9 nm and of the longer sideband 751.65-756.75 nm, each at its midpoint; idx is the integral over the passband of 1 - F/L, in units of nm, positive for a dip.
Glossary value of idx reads -0.02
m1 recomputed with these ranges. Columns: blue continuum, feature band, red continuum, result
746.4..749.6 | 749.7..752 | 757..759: 0.037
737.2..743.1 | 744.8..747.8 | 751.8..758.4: -0.023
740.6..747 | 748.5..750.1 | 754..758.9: -0.044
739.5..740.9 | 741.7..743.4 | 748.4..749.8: 0.056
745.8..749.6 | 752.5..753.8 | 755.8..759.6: -0.051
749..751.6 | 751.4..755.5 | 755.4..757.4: -0.073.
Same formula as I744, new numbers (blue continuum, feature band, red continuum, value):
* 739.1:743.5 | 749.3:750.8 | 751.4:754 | 0.02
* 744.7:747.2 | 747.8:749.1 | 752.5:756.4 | -0.03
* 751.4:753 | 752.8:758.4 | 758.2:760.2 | -0.01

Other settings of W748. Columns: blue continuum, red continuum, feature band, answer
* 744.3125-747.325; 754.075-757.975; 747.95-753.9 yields -0.07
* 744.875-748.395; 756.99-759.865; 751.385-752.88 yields 0.00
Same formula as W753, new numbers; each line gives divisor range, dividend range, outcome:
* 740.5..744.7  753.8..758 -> 1.04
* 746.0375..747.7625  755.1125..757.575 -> 1.01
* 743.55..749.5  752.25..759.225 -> 1.02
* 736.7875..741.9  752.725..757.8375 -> 1.04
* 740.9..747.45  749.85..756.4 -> 1.03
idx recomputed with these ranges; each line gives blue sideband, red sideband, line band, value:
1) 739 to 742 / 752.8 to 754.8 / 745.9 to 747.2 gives 0.01 nm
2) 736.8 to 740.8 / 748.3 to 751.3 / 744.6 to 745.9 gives -0.02 nm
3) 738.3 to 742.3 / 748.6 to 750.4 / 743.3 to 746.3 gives 0.04 nm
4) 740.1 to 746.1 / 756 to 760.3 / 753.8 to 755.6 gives 0.01 nm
